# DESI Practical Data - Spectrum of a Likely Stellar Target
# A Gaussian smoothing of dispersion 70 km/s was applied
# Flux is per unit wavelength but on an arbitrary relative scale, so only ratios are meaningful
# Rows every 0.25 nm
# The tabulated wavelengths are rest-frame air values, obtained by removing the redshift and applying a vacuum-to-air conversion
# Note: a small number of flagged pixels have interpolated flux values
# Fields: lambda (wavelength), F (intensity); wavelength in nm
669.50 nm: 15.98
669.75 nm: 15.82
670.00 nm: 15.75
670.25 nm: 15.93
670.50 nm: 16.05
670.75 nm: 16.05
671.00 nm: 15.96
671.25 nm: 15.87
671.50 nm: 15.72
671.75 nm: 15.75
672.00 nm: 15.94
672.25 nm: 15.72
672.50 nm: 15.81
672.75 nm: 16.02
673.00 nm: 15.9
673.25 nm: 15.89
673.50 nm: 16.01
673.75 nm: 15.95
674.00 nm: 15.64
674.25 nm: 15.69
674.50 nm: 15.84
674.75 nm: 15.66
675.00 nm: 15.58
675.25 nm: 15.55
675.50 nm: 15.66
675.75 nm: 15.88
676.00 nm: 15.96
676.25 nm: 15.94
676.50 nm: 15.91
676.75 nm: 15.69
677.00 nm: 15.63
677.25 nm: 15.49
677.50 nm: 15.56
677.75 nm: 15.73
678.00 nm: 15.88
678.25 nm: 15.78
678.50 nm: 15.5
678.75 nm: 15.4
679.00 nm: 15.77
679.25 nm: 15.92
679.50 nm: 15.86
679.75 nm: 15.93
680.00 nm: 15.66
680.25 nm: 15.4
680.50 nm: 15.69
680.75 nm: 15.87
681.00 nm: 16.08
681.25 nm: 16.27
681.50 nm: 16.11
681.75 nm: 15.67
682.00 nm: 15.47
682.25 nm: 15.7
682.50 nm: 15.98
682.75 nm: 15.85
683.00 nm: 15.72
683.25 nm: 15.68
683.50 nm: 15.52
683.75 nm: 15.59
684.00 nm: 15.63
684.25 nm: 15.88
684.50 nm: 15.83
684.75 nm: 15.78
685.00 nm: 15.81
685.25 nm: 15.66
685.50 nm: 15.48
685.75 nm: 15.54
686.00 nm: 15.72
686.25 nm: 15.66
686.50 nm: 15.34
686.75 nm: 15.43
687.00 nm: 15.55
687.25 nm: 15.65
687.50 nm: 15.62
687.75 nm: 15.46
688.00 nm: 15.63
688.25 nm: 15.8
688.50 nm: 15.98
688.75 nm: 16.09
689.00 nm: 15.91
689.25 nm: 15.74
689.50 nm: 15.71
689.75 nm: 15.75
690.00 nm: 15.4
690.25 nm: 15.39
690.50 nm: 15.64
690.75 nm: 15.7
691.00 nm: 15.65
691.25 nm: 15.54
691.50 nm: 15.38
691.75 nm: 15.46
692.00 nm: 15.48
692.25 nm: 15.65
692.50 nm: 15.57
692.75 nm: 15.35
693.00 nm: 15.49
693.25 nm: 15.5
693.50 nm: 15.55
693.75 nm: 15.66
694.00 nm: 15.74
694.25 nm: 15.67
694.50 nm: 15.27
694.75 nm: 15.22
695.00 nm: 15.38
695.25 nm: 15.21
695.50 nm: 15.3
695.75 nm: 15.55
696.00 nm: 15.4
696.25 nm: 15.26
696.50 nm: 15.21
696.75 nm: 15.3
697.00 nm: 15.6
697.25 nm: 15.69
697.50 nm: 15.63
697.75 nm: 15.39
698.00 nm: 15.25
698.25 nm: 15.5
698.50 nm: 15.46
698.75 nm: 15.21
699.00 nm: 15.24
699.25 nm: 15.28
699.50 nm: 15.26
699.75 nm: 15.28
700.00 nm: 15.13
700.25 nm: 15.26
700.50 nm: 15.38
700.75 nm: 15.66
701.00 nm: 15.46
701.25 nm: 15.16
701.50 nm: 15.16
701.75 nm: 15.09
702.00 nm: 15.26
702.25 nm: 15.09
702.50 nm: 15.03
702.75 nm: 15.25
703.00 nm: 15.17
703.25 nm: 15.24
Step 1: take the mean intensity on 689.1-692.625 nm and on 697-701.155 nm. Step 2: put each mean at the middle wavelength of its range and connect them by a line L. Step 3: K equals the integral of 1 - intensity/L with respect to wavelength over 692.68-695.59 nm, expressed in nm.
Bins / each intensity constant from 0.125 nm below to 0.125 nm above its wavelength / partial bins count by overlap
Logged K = 0.010 nm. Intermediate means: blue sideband 15.6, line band 15.4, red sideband 15.4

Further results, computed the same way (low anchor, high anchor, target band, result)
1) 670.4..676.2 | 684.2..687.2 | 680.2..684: -0.02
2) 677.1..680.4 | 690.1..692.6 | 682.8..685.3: -0.01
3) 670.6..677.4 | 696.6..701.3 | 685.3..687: 0.01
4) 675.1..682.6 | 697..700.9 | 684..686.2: -0.01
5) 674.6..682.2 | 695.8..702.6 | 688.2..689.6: -0.03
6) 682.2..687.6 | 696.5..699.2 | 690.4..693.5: 0.00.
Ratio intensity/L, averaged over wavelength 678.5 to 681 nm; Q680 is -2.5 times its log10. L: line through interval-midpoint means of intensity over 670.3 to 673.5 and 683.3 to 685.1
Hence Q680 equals 0.00 mag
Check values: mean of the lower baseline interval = 15.9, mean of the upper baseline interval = 15.7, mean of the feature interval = 15.7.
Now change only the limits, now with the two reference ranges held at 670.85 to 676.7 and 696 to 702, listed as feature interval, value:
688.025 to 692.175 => -0.011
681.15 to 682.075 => -0.015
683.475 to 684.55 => -0.005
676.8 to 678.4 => 0.005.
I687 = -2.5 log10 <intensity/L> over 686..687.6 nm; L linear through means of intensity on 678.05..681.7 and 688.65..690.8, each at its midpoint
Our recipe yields 0.01 mag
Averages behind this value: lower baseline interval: 15.8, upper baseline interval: 15.7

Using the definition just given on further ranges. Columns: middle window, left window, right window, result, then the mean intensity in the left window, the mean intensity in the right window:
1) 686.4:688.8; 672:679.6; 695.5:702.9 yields -0.007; 15.8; 15.3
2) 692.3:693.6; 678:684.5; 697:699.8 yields 0.001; 15.8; 15.4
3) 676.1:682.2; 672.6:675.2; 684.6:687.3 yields -0.003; 15.8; 15.6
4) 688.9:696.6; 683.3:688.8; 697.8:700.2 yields -0.003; 15.7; 15.3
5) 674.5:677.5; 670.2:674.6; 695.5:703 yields 0.005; 15.9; 15.3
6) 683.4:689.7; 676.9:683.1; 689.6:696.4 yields -0.004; 15.8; 15.5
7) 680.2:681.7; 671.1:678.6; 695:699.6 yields -0.017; 15.8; 15.4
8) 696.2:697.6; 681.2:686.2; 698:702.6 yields -0.006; 15.7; 15.3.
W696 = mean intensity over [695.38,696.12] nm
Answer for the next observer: 15.4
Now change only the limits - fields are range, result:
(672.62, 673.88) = 16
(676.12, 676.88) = 15.8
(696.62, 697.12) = 15.4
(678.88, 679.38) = 15.8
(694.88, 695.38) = 15.3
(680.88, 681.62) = 16.2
